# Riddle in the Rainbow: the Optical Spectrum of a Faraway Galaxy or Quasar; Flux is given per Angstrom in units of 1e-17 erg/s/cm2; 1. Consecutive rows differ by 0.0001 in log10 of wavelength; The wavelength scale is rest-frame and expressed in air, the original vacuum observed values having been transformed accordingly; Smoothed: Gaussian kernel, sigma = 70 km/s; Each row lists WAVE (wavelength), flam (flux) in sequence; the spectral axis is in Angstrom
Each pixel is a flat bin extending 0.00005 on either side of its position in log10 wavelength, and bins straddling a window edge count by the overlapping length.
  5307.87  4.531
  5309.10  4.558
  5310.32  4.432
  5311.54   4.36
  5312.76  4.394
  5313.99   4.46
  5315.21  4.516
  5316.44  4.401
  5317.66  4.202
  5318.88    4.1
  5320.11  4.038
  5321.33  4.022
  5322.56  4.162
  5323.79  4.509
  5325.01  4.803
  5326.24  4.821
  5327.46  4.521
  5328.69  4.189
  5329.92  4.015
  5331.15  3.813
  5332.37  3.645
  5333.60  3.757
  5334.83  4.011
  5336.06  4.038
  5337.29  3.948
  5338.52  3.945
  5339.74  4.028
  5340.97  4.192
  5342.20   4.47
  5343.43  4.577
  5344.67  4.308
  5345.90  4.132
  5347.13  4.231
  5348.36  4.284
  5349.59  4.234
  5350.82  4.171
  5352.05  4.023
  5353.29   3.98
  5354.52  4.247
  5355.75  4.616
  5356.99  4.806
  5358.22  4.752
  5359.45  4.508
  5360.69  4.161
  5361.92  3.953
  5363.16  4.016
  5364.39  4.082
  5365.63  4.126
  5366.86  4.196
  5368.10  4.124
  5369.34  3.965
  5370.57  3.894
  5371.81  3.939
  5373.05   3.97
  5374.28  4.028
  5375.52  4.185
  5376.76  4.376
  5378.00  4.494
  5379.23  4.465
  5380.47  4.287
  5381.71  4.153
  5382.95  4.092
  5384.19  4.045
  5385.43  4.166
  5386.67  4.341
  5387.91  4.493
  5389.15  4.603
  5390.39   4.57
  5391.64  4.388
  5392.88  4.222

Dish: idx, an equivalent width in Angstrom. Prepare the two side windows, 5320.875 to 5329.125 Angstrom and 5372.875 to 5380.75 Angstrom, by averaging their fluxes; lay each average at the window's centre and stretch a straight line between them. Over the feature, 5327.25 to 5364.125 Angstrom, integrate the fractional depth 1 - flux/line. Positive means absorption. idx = 1.64 Angstrom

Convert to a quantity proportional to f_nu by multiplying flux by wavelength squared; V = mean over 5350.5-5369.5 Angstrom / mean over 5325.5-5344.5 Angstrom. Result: 1.03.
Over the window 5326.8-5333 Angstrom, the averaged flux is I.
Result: 4.04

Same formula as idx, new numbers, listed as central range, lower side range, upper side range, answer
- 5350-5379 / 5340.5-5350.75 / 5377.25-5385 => 0.49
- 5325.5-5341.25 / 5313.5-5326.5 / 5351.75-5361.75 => 1.04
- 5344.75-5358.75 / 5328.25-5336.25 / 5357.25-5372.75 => -0.89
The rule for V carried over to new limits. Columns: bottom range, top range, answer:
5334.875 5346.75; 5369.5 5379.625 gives 1.01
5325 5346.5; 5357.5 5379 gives 1.02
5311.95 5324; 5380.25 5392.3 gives 1.04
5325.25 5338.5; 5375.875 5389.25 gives 1.07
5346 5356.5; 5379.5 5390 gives 1.03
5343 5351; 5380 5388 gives 1.00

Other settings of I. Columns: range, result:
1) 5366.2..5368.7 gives 4.16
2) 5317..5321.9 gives 4.1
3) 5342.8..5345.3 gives 4.43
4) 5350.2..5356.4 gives 4.21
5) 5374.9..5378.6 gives 4.34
